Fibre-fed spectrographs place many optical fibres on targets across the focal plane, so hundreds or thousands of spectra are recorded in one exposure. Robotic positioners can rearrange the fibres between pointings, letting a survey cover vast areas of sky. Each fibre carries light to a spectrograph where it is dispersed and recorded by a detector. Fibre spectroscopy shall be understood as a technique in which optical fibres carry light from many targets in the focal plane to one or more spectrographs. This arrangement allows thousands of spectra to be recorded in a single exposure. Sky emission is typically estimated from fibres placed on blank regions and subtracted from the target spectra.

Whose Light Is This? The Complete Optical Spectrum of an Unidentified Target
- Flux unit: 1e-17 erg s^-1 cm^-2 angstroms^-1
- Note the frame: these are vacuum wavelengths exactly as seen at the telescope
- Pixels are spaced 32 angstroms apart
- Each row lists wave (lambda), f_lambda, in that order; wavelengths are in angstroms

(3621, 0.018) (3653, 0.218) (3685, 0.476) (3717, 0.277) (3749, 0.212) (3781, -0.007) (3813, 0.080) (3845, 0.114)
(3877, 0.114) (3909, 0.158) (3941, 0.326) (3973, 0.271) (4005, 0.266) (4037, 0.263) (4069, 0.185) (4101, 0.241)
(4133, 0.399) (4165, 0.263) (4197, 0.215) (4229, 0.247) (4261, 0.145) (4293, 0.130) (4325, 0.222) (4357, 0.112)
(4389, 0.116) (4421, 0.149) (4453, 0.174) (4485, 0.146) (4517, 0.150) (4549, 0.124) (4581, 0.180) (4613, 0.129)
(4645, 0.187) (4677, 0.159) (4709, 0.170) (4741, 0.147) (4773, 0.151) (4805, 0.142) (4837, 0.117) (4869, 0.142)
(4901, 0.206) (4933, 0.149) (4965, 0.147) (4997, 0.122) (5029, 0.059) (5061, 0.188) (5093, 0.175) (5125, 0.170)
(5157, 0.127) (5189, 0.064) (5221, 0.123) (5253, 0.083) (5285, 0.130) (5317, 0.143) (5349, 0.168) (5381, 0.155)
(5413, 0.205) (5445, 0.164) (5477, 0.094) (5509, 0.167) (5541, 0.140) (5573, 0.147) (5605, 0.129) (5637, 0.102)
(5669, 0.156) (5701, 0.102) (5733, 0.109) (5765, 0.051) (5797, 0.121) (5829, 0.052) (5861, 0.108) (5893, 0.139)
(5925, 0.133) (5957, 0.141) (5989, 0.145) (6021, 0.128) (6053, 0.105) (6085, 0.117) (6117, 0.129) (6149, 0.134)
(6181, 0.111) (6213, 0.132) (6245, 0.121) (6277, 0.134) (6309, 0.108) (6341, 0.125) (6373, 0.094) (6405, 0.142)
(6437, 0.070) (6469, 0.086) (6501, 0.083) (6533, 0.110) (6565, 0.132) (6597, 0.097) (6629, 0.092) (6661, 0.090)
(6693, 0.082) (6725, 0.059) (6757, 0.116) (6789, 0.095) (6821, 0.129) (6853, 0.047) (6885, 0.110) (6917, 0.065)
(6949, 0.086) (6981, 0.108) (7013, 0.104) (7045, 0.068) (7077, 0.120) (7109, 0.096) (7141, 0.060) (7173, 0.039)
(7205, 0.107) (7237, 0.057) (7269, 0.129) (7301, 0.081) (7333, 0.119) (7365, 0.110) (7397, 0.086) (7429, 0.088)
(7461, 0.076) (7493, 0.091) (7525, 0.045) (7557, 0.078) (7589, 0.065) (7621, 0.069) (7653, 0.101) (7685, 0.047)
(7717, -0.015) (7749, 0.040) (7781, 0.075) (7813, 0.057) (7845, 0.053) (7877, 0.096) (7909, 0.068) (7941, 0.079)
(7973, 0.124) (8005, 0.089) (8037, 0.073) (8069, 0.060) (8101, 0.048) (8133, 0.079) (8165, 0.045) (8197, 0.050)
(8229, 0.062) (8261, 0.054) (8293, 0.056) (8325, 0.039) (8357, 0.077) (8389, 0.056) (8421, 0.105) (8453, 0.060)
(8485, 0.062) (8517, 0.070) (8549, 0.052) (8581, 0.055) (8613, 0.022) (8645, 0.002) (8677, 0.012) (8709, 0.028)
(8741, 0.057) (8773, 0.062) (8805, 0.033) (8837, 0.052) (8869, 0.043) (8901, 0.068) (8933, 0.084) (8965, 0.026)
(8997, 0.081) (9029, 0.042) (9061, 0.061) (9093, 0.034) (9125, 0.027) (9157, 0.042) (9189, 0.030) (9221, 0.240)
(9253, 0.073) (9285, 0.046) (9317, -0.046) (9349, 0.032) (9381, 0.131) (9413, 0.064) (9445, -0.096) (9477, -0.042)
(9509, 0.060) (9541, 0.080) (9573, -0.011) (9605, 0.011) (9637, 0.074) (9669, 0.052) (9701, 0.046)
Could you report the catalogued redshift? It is 1.48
